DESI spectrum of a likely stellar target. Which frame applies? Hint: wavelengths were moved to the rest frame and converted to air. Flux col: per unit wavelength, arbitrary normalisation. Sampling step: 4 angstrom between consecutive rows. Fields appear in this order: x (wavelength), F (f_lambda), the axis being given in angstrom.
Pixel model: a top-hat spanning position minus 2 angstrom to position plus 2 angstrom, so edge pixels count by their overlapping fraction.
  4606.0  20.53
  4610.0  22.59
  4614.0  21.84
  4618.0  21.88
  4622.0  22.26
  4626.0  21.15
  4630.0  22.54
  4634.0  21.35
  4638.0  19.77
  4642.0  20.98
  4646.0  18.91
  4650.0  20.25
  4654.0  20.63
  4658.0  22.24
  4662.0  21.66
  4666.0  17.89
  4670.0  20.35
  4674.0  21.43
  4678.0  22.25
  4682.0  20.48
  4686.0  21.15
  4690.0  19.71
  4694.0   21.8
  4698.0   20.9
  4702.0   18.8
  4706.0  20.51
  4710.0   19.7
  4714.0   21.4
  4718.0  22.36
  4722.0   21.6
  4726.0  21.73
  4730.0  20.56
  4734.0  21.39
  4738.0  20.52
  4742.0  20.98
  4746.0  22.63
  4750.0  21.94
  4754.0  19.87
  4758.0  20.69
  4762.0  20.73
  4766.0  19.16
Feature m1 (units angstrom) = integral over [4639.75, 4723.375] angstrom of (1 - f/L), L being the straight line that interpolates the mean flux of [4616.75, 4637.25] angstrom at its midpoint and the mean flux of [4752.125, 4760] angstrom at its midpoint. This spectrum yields 1.6 angstrom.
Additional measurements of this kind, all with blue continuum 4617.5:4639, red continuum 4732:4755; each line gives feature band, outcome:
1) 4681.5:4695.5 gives 0.4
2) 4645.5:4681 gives 1.3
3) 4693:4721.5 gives 0.8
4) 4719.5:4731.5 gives 0.0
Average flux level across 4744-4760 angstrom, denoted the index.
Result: 21.3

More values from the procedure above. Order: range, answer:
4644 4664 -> 20.7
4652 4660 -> 21.4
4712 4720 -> 21.9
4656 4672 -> 20.5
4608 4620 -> 22.1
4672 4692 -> 21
